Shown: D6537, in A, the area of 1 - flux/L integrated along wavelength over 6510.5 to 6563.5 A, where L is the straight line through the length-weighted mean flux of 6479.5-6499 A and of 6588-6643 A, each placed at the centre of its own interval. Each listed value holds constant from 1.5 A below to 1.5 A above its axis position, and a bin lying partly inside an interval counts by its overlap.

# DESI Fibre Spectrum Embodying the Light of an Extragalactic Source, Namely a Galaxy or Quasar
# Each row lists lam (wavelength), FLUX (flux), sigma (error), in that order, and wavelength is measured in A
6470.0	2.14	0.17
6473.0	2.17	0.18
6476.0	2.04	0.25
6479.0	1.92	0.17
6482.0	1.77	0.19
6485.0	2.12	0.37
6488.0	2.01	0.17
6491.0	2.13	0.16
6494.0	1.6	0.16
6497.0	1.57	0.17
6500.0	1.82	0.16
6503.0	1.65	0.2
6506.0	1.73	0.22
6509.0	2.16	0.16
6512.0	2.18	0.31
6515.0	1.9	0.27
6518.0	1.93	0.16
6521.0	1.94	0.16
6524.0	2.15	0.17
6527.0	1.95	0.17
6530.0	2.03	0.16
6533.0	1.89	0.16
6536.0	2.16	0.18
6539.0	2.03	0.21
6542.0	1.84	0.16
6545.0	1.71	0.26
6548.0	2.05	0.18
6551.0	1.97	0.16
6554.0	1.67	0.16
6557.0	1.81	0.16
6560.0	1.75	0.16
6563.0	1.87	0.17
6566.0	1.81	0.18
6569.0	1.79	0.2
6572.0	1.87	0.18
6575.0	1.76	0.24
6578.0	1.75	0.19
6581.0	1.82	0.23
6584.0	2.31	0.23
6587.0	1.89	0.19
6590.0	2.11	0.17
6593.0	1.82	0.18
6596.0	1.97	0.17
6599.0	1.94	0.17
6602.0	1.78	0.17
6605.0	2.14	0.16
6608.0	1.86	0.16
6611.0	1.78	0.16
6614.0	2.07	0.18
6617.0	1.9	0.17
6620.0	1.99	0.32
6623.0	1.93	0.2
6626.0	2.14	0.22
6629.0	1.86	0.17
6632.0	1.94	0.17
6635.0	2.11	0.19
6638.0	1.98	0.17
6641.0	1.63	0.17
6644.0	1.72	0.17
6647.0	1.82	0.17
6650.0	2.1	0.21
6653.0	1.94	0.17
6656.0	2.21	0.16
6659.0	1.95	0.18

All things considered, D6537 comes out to -1.16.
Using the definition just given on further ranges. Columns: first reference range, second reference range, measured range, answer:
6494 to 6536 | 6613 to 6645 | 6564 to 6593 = 0.4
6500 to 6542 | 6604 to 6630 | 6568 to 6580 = 1.0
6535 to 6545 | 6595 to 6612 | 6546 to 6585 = 1.7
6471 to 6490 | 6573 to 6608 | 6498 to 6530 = 0.8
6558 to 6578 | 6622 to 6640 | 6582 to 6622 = -1.3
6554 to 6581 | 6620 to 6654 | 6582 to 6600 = -1.6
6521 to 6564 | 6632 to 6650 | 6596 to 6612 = -0.1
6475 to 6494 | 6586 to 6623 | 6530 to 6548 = 0.1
